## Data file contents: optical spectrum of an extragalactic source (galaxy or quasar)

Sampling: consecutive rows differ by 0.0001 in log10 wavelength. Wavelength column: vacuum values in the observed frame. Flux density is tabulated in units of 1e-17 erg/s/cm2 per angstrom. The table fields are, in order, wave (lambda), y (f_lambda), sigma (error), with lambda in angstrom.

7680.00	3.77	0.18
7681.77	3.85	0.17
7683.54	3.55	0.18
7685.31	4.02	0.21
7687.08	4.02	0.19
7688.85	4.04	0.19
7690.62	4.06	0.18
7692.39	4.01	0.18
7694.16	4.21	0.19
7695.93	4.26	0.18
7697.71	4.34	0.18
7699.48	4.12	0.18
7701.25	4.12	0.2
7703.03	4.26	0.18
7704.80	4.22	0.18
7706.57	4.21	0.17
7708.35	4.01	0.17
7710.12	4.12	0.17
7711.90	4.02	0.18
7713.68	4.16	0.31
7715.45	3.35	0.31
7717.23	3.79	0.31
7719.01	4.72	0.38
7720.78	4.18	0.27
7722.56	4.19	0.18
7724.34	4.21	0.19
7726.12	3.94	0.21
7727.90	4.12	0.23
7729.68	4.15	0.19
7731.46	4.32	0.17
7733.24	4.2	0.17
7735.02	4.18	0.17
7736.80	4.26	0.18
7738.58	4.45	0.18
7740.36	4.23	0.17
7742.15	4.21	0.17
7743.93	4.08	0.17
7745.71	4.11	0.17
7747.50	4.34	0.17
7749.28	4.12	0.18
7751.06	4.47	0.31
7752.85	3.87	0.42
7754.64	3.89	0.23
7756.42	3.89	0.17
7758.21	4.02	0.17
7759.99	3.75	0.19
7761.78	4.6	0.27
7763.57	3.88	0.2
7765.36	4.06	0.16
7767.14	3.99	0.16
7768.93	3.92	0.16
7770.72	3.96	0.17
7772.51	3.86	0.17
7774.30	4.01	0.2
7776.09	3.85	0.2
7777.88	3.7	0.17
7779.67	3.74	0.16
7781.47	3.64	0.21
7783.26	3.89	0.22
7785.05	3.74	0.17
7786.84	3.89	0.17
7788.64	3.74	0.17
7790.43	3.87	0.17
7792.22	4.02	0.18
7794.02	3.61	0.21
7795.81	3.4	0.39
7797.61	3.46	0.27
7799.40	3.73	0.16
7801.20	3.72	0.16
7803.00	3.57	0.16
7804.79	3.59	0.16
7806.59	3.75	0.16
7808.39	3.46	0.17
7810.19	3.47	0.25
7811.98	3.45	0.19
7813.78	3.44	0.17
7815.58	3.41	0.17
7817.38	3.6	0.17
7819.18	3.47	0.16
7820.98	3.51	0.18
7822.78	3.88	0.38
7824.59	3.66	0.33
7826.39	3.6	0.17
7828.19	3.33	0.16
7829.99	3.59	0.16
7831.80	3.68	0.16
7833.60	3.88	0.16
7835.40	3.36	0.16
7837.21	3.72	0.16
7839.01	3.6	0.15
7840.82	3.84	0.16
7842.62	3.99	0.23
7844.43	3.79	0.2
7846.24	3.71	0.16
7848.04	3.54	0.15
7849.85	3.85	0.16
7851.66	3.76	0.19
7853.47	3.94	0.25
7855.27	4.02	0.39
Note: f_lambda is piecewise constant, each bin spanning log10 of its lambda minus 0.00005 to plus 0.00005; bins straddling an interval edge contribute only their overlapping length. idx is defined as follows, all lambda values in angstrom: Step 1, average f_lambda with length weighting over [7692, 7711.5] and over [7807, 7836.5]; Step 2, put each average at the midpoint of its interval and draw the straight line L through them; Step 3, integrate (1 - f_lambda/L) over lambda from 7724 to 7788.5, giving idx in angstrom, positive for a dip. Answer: -2.4 angstrom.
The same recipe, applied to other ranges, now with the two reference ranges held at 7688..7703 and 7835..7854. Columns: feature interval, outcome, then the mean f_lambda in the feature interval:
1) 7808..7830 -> 1.64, 3.53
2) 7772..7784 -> 0.35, 3.81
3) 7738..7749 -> -0.56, 4.22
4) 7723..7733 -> -0.23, 4.15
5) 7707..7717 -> 0.41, 3.93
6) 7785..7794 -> 0.12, 3.84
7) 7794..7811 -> 1.24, 3.57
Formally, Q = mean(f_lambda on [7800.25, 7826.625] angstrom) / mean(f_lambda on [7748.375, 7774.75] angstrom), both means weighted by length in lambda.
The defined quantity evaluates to 0.9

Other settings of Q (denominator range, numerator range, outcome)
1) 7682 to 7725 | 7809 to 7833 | 0.87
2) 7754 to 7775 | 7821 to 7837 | 0.91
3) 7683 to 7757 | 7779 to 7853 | 0.89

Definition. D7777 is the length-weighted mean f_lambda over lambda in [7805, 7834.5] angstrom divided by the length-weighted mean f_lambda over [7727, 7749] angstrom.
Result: 0.8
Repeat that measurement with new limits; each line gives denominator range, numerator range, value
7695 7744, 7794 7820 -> 0.85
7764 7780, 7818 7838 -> 0.92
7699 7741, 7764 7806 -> 0.91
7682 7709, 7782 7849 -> 0.89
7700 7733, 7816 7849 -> 0.89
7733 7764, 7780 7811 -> 0.89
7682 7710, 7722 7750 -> 1.03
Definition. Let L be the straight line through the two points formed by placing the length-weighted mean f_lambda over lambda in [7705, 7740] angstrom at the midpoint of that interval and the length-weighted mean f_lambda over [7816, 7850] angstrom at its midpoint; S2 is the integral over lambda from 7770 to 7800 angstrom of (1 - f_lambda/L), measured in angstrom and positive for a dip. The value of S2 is 0.7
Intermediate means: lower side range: 4.14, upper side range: 3.66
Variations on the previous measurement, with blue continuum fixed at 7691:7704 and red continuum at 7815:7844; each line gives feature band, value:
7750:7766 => -0.5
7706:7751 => -1.1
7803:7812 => 0.4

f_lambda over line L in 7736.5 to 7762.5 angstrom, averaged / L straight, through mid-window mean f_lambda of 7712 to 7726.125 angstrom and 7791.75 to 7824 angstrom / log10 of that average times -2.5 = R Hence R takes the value -0.07 mag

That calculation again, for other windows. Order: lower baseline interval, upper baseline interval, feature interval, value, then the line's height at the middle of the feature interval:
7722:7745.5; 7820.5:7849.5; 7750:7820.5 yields 0.043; 3.93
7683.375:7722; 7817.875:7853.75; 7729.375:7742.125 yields -0.070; 3.99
